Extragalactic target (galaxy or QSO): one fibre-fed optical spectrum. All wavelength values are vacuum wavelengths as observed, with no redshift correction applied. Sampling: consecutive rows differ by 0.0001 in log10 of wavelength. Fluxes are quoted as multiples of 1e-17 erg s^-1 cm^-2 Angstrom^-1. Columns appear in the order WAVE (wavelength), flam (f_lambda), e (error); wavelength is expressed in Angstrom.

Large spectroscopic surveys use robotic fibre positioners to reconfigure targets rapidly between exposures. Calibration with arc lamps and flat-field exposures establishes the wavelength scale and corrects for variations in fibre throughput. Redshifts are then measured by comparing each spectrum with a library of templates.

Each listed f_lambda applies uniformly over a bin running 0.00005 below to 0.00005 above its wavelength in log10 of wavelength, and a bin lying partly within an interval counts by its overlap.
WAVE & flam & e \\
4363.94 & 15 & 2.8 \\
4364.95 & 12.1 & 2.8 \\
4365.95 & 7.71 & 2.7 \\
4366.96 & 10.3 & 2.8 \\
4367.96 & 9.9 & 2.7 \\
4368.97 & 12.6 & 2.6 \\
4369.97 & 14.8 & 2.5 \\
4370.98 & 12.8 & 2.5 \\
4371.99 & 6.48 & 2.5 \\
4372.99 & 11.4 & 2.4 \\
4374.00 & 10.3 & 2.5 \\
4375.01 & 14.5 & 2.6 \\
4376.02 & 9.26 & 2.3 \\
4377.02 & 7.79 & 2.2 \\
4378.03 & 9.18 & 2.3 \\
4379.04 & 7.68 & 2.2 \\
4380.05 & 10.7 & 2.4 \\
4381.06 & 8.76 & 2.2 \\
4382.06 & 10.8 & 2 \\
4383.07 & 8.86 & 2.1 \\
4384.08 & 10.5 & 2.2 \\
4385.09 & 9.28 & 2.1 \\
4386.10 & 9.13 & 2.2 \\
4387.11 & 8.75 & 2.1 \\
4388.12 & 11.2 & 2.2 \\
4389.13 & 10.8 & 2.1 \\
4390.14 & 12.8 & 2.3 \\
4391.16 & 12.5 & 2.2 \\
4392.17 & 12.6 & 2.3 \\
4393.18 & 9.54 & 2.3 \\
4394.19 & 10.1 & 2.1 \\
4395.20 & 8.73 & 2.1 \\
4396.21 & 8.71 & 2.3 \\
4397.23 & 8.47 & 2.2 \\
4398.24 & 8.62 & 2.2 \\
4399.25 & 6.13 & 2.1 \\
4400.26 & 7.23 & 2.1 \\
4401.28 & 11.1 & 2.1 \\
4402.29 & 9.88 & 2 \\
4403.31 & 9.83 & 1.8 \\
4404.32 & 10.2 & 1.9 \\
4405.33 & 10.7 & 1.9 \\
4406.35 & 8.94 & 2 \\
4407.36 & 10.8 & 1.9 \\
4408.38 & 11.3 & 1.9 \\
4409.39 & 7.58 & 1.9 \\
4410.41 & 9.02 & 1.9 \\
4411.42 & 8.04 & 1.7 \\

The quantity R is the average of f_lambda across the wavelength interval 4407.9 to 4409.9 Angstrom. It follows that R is 9.43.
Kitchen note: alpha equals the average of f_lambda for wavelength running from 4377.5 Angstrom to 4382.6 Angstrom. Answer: 9.42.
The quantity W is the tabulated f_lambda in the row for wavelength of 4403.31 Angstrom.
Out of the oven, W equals 9.83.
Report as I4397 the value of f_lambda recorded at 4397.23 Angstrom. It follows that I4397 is 8.47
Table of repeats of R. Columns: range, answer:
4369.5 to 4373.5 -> 11.3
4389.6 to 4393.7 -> 11.8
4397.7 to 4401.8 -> 8.29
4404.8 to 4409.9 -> 9.87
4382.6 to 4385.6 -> 9.55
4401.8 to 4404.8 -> 9.96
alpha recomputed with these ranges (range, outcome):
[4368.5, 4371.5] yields 13.4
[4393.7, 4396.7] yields 9.19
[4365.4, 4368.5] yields 9.39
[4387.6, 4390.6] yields 11.6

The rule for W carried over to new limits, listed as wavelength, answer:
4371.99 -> 6.48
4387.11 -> 8.75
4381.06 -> 8.76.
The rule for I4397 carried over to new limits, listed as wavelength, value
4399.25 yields 6.13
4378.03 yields 9.18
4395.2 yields 8.73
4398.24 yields 8.62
